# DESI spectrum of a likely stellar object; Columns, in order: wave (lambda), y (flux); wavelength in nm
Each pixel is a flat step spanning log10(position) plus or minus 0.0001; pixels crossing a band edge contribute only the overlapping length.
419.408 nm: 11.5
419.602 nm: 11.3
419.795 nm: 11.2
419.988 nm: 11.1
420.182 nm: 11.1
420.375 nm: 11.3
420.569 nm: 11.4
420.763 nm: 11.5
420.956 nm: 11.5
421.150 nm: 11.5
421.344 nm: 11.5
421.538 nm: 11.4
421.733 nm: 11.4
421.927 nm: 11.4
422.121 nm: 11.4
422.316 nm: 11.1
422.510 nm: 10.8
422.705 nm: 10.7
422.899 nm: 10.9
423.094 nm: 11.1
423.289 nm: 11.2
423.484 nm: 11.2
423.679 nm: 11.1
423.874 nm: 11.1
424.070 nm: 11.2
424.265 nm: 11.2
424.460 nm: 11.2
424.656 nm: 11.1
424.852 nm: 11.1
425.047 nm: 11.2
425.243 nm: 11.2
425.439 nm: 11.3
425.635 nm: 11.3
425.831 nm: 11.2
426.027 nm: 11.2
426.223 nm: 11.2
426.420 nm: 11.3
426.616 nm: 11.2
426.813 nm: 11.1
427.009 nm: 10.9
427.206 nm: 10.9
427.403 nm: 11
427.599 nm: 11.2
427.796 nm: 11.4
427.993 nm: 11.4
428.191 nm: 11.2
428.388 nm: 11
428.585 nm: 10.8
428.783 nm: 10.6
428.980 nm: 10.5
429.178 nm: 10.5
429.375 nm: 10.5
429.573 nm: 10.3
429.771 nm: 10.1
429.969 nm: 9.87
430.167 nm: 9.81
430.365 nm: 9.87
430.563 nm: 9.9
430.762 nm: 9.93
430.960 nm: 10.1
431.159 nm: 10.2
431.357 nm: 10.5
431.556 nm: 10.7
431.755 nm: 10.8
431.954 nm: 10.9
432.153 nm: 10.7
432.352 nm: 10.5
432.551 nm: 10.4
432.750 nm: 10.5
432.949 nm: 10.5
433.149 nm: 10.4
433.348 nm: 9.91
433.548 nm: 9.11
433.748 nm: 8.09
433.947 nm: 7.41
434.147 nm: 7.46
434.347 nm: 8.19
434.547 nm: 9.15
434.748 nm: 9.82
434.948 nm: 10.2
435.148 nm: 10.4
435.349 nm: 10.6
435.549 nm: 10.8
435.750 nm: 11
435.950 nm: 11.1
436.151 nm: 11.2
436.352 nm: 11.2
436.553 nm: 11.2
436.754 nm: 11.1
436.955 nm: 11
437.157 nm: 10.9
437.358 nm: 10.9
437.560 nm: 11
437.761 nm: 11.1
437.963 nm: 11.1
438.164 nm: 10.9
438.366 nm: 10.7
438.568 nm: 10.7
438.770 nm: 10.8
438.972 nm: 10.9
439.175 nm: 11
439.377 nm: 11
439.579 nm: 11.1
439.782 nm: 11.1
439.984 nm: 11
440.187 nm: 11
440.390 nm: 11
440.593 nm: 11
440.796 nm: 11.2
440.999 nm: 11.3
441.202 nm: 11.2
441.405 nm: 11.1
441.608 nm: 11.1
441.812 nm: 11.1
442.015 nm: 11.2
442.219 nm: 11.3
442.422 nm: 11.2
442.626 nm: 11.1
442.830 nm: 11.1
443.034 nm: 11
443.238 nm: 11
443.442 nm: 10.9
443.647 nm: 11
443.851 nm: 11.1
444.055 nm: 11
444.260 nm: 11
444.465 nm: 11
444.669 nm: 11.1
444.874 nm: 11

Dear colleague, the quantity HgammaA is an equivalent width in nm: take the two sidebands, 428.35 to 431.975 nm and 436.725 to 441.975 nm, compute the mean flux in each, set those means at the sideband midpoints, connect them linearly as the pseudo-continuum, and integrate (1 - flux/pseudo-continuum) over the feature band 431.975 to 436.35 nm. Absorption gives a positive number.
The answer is 0.29 nm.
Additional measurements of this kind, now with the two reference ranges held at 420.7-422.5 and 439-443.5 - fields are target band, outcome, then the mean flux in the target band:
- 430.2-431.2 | 0.11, 9.97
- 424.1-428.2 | 0.05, 11.2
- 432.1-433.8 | 0.18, 10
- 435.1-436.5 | 0.03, 10.9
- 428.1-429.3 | 0.06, 10.8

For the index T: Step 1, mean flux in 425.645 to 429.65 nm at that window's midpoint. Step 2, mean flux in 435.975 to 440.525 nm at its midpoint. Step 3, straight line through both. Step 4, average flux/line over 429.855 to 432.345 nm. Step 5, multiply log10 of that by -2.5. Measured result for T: 0.07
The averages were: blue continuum 11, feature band 10.3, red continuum 11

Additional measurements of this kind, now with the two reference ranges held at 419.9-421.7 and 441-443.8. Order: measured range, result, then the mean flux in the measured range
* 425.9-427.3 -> 0.02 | 11.1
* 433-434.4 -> 0.27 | 8.73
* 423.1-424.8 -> 0.02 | 11.2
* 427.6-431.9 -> 0.08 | 10.5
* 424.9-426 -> 0.01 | 11.2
